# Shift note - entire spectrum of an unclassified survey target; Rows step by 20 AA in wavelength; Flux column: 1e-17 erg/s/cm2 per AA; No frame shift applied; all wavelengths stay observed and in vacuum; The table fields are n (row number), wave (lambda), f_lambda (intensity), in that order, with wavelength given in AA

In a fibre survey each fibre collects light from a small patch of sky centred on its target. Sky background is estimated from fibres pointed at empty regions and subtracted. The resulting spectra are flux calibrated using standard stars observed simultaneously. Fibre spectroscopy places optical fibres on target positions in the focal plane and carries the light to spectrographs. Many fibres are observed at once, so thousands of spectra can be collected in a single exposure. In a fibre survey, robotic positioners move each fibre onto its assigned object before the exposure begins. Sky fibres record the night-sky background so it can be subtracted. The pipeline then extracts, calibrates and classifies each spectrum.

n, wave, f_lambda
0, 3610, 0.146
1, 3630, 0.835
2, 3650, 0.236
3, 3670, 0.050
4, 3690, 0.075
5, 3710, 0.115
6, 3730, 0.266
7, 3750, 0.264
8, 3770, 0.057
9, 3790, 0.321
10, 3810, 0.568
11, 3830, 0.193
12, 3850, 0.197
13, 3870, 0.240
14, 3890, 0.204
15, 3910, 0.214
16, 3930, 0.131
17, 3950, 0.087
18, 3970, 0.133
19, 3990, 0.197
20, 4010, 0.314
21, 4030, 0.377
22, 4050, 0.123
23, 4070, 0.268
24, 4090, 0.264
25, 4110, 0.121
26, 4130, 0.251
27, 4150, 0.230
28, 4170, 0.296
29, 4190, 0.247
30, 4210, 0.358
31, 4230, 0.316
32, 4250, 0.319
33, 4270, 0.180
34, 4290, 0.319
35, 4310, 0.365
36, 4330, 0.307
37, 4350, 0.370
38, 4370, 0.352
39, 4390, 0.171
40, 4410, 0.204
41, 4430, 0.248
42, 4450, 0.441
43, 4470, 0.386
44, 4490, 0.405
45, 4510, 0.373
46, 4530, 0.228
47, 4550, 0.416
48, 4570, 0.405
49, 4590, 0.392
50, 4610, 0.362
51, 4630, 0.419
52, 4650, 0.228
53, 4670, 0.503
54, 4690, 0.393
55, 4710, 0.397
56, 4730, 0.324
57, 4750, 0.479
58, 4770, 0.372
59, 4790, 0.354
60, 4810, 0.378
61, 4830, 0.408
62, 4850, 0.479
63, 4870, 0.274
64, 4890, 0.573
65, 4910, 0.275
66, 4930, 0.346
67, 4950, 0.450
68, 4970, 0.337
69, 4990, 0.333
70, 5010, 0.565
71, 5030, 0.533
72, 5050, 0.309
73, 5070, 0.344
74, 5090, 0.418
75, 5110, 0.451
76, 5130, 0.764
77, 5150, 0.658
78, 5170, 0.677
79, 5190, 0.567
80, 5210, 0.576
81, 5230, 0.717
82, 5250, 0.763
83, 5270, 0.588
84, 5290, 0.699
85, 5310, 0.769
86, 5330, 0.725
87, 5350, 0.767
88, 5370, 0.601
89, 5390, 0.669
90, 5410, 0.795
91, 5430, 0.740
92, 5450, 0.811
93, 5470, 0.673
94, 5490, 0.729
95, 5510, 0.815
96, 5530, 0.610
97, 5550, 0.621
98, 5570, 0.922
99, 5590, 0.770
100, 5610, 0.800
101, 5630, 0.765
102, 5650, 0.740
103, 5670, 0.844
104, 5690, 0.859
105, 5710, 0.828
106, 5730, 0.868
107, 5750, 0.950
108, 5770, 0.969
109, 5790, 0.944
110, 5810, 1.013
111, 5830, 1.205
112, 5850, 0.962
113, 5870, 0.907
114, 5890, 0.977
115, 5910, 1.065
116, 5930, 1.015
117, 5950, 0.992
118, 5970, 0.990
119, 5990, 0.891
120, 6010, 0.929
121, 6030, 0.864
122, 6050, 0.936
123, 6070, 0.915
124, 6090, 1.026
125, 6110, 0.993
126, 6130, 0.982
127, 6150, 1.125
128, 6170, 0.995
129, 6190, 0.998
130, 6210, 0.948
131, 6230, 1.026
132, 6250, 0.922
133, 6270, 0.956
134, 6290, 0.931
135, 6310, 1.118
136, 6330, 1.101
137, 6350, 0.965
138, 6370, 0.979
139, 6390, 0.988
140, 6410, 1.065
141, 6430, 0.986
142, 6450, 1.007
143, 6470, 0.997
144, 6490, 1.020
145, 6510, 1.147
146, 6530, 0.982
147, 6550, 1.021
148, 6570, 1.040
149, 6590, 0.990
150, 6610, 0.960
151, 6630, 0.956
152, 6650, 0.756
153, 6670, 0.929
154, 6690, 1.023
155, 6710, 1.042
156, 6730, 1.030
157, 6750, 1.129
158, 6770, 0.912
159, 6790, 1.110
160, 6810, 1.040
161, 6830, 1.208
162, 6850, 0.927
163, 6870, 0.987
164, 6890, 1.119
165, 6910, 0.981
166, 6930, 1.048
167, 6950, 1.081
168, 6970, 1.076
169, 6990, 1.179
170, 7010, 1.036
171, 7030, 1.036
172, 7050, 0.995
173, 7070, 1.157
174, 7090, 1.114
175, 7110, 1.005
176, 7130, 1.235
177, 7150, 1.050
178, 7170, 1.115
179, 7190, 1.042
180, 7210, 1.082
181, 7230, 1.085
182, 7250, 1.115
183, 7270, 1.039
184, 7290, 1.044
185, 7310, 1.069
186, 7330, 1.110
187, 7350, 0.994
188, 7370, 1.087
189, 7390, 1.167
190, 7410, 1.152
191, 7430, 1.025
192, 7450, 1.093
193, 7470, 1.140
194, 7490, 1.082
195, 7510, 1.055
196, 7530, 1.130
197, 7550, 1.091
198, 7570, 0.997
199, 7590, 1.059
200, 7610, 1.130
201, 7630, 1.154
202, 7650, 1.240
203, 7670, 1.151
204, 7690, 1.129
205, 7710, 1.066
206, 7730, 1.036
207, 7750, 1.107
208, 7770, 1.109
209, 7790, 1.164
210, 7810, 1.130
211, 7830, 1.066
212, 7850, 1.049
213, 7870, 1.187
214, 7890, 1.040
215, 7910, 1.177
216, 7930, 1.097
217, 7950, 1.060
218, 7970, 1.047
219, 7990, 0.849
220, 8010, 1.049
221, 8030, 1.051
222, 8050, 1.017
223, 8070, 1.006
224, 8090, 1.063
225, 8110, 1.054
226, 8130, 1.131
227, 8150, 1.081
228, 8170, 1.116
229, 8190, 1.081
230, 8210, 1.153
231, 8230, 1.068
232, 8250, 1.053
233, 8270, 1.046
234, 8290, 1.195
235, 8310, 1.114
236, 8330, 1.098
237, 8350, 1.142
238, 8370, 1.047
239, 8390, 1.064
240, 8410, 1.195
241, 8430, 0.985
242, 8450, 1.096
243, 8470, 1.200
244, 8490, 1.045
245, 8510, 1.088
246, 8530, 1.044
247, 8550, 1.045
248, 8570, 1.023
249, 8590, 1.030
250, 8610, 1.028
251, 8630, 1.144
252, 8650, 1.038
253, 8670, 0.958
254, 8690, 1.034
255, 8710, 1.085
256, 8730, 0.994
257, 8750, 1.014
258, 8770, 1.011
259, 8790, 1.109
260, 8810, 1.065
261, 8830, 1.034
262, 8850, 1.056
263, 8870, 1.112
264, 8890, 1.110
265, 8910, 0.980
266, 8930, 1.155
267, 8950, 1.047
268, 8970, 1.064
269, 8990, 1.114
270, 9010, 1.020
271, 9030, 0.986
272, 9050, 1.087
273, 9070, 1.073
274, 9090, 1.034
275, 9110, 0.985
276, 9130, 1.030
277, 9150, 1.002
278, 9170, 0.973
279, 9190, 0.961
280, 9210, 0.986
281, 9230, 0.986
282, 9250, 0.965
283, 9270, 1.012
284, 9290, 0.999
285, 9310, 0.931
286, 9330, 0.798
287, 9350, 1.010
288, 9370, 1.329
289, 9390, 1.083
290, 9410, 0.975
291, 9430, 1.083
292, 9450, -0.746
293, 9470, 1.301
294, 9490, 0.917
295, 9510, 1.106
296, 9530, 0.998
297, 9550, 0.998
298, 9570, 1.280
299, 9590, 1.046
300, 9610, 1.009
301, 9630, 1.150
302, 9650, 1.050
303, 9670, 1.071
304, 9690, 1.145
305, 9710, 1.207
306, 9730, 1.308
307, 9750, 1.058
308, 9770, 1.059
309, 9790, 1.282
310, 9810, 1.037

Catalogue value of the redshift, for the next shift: 0.285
